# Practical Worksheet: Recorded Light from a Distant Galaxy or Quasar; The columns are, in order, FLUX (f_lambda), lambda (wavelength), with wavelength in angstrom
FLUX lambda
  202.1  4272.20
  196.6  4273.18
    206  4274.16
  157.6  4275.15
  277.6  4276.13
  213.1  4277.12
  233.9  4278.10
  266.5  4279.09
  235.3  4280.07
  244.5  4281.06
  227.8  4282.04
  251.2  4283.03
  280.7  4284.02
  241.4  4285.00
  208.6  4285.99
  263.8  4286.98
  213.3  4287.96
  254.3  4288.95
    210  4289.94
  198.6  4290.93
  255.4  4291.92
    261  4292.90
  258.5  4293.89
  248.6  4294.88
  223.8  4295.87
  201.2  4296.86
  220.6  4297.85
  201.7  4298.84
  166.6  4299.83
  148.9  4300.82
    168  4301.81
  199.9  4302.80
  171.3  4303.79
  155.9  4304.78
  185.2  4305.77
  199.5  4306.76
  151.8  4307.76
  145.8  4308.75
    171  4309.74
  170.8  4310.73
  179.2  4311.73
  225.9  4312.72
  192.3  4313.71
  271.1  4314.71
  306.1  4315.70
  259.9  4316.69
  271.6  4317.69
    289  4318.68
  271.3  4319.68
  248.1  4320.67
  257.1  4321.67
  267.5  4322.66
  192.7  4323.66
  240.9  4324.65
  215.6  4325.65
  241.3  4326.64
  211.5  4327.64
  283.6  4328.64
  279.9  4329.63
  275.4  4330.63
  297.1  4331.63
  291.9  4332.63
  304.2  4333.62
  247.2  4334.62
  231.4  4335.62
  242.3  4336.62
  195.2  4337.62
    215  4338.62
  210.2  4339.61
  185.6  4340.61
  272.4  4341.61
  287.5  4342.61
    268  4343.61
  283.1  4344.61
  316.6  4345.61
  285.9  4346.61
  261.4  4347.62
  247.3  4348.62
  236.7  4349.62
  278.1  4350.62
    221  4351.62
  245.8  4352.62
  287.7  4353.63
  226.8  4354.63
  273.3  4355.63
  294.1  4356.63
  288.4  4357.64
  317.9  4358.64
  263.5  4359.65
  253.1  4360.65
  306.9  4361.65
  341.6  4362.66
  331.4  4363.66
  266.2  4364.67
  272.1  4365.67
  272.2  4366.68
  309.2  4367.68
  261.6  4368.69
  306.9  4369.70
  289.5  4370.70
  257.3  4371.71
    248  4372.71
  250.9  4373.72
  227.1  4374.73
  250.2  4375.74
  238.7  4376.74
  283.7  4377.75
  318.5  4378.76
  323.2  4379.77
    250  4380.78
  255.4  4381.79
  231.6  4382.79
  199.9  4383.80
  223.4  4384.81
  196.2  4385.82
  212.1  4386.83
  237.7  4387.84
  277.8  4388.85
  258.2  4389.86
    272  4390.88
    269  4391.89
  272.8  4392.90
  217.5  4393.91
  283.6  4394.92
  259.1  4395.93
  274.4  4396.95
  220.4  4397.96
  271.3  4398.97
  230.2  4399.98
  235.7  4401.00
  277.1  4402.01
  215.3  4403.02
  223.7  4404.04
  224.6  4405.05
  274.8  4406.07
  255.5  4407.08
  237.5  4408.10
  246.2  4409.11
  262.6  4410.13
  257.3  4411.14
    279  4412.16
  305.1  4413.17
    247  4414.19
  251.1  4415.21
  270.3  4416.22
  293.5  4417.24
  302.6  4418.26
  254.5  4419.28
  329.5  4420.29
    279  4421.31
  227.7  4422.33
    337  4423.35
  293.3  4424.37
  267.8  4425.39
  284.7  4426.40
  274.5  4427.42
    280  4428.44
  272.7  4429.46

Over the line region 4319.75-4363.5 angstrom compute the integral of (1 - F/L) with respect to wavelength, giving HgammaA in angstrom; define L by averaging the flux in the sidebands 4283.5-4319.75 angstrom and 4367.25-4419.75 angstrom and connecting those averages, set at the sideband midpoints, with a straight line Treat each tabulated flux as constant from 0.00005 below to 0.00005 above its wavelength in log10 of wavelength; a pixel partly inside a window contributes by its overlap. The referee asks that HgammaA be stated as -4.9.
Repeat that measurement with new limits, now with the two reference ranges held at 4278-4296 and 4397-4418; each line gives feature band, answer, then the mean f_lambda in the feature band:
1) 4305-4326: 1.8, 224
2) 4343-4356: -0.8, 264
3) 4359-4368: -1.5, 291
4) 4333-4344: 0.2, 242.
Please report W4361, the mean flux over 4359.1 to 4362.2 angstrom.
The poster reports 276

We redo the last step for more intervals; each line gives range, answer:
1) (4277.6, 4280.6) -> 245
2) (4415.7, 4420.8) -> 290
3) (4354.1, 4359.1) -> 280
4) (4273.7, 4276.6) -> 213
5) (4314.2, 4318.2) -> 277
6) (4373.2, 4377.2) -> 242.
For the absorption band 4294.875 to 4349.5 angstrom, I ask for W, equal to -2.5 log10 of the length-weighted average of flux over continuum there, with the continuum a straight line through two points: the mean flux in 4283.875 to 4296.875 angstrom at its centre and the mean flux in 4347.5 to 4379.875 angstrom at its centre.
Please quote 0.10 mag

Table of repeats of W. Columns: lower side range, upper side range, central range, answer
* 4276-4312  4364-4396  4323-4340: -0.058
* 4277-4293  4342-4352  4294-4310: 0.302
